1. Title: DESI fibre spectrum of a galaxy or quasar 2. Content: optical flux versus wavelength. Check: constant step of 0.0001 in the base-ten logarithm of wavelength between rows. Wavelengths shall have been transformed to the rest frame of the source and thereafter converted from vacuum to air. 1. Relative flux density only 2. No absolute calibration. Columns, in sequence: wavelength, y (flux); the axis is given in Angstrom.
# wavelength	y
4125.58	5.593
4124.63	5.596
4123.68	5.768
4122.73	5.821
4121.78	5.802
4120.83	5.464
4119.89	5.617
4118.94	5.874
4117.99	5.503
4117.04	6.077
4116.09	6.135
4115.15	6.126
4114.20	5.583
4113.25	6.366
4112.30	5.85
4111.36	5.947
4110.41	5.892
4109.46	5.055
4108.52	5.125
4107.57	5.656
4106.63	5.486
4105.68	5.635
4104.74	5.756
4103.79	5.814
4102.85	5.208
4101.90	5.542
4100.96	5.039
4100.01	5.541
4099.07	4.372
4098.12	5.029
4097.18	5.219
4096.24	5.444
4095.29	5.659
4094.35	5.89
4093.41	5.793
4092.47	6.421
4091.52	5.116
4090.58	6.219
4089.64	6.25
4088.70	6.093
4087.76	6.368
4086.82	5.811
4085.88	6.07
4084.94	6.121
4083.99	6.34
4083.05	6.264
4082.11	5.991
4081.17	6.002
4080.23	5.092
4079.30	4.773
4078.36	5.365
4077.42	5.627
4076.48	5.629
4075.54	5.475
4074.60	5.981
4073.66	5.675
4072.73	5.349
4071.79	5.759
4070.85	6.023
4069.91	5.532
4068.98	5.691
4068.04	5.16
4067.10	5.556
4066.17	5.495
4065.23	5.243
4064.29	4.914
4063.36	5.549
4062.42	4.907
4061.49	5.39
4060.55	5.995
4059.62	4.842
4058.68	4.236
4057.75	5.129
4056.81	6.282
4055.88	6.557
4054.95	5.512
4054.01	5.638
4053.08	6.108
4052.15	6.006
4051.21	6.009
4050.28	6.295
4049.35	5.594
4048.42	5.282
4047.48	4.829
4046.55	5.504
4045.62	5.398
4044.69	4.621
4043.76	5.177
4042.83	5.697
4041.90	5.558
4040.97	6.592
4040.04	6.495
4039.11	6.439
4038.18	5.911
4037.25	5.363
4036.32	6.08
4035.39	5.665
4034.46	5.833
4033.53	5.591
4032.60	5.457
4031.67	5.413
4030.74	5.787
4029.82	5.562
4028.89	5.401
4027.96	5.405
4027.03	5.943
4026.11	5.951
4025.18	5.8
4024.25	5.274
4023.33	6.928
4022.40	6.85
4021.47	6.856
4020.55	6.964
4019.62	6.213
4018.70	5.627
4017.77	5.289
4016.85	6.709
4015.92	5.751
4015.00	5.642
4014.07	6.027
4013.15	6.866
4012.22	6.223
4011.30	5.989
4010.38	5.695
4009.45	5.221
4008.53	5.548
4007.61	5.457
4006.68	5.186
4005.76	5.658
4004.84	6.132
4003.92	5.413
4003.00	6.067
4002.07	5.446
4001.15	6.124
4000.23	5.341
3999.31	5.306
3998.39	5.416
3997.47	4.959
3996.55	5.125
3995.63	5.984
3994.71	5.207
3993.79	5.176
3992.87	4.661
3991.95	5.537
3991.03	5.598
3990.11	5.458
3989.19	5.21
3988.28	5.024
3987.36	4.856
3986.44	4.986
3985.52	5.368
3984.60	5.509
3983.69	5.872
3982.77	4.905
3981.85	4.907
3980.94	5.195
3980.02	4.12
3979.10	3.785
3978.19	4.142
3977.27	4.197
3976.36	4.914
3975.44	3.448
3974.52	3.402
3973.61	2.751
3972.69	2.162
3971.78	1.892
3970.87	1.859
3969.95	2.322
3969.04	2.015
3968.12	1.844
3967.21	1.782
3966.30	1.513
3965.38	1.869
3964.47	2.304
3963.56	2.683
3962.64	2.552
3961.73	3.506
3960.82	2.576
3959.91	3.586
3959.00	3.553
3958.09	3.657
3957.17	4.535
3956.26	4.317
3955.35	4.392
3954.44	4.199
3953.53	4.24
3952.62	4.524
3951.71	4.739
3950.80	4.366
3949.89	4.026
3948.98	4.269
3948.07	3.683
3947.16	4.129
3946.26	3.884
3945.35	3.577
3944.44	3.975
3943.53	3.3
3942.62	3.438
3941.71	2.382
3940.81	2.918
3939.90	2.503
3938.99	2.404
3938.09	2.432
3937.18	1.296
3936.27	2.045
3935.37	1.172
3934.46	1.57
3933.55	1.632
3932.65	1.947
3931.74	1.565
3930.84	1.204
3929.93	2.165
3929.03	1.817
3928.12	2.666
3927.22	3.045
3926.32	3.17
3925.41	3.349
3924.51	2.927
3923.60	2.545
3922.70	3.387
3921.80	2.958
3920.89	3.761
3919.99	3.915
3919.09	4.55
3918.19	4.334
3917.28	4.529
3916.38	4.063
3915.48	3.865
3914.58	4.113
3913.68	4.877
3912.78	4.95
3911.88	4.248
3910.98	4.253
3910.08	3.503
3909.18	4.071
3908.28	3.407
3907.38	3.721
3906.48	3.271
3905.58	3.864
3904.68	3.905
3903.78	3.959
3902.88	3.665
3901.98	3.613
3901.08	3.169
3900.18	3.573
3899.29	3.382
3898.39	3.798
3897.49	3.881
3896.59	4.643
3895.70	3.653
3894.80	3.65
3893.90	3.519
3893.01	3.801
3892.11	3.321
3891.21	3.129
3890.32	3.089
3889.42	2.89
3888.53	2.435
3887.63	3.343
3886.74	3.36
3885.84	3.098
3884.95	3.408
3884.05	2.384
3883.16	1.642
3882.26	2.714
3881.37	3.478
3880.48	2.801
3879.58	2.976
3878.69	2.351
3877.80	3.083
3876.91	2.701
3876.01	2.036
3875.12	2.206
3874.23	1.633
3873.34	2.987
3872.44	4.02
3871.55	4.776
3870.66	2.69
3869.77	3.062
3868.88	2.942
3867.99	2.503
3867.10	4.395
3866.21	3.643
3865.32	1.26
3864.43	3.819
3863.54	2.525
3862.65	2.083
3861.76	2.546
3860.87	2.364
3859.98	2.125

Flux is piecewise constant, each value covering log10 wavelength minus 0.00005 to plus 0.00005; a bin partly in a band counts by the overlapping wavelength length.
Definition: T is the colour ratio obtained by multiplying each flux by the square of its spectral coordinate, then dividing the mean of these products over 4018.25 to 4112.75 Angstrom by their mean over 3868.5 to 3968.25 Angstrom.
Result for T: 1.9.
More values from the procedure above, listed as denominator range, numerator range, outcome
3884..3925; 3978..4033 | 1.60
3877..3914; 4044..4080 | 1.73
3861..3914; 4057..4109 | 1.87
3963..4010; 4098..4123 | 1.35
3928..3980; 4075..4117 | 2.04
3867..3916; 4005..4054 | 1.85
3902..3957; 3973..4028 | 1.65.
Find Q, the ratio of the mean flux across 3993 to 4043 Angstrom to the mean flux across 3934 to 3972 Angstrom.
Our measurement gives 1.9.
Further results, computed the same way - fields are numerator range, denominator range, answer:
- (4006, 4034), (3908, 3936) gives 1.84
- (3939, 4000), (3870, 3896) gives 1.31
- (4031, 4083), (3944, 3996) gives 1.42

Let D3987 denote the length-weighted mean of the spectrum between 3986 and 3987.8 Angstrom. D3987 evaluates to 4.92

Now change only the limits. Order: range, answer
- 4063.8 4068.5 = 5.28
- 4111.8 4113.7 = 6.11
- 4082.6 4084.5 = 6.27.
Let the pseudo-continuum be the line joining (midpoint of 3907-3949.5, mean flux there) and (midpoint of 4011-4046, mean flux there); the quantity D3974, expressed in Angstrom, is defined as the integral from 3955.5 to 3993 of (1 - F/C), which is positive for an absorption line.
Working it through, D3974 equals 5.97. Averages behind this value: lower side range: 3.18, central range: 3.76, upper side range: 5.9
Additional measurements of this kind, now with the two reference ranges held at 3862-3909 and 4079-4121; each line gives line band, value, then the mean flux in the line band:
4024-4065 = -4.6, 5.61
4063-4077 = -0.5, 5.54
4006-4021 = -3.8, 5.89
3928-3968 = 9.8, 2.97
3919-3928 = 0.8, 3.29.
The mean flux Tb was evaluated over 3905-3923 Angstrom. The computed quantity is 3.99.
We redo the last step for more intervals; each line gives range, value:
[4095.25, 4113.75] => 5.48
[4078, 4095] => 5.89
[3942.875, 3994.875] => 3.89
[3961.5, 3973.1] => 2.15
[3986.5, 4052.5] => 5.7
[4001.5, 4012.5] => 5.67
